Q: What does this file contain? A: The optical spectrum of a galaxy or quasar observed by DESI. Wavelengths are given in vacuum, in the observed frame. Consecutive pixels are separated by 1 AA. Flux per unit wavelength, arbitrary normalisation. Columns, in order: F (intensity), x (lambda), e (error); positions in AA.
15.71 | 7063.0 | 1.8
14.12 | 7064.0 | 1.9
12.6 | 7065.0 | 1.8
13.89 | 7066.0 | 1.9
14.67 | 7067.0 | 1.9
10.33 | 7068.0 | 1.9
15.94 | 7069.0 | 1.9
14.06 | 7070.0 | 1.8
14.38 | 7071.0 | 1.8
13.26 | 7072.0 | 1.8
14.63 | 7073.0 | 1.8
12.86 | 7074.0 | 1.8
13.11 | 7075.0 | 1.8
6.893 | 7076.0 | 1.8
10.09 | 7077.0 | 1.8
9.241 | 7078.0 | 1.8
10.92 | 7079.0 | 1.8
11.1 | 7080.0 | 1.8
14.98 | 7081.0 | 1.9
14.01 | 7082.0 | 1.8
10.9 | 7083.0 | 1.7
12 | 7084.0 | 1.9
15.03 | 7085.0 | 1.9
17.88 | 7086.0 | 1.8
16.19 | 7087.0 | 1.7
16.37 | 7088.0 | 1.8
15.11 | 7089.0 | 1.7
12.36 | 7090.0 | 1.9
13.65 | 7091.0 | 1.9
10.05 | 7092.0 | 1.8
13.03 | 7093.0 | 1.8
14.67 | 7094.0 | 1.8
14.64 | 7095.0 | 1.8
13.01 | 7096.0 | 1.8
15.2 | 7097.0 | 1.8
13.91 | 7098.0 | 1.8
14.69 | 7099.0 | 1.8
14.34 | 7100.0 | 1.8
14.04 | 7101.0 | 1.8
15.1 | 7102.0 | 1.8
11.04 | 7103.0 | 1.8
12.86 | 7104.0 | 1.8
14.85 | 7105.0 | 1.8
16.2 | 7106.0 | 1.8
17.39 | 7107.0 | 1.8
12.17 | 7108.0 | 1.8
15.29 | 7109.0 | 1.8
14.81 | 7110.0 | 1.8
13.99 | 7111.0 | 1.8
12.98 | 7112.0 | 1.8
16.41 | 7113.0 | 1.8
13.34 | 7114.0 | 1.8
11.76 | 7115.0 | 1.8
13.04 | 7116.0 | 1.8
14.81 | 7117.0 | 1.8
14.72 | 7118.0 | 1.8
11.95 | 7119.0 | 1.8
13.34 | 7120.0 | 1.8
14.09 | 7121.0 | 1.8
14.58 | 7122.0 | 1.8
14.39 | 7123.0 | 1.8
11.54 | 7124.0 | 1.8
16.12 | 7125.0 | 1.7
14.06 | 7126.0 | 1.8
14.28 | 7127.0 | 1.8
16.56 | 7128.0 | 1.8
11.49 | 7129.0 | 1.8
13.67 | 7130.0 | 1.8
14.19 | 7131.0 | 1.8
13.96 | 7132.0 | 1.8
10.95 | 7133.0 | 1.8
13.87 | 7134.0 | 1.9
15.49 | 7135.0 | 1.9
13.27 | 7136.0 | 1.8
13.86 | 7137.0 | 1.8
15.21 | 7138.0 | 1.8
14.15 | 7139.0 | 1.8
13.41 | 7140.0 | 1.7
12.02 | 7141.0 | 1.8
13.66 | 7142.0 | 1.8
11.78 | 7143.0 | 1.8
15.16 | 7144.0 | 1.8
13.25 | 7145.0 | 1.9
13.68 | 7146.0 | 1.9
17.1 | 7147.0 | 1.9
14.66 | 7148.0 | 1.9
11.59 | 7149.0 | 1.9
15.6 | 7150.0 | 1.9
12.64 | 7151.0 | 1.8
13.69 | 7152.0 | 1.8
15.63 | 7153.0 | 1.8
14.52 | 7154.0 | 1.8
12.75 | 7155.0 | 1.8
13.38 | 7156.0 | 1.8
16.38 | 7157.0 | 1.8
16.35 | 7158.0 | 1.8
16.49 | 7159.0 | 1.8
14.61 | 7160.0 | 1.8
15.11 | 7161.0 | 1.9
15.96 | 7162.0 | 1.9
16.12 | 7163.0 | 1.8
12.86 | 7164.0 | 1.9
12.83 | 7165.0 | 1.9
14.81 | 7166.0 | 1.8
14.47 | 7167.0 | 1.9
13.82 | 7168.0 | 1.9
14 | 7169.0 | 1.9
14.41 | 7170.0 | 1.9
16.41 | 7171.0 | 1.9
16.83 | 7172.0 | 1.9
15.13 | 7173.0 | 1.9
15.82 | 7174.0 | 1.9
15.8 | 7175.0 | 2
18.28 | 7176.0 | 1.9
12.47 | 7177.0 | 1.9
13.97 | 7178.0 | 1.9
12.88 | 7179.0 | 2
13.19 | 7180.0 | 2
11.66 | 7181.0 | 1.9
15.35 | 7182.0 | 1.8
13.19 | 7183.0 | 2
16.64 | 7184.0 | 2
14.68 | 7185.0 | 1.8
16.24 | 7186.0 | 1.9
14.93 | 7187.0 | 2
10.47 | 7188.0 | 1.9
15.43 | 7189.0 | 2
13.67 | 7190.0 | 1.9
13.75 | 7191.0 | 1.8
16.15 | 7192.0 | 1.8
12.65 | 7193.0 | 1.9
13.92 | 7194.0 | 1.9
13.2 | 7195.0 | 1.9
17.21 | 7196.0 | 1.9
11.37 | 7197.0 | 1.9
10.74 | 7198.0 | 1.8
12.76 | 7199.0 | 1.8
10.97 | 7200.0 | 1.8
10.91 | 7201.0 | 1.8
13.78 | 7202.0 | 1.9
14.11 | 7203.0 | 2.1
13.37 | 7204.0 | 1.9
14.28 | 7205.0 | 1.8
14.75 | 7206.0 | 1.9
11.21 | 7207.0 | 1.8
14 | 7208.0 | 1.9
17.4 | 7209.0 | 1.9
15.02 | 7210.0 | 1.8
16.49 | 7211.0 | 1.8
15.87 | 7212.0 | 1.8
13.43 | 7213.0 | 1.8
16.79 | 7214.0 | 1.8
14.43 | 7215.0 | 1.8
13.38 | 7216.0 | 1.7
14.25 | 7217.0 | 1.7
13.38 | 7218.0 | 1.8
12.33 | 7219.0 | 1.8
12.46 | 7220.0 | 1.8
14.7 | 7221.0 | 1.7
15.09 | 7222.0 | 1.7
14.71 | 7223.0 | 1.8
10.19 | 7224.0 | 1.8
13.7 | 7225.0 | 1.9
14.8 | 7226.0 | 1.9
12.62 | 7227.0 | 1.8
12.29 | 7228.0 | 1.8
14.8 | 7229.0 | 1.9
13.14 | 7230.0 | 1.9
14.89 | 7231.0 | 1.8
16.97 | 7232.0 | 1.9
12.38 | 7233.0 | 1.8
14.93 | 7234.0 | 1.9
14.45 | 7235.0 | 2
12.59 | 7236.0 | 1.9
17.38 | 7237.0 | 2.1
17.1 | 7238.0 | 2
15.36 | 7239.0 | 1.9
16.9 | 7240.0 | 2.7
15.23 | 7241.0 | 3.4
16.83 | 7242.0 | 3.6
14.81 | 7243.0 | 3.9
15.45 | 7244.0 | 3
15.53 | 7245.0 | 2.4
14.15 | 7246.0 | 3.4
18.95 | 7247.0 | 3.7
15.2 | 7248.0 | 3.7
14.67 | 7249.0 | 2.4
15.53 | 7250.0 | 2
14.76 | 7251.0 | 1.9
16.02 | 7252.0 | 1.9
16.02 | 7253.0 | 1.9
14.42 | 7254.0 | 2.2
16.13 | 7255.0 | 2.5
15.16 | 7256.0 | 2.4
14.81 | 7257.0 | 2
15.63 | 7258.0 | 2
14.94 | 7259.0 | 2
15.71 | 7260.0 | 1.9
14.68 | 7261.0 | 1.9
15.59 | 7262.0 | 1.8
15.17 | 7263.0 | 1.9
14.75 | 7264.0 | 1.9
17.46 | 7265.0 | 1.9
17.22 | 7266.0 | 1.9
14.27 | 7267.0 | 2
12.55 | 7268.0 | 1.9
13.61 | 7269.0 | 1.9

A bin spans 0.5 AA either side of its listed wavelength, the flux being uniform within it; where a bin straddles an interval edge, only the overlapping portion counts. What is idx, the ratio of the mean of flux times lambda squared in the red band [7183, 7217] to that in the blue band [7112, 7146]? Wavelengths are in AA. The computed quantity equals 1.04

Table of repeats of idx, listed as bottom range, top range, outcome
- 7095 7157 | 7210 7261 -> 1.09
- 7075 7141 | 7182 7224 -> 1.05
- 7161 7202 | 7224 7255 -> 1.08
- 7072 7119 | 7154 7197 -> 1.10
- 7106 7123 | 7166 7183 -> 1.05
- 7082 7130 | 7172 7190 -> 1.06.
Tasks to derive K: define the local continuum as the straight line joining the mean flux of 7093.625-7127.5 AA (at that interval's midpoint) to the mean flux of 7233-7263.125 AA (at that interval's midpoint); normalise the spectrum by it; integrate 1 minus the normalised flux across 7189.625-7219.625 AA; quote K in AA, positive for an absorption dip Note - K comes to 2.3 AA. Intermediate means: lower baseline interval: 14.1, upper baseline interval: 15.4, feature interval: 13.8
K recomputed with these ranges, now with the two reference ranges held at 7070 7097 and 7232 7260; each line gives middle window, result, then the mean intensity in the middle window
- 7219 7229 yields 1.1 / 13.4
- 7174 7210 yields 1.8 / 13.9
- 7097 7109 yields -0.8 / 14.3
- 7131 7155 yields 0.2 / 13.9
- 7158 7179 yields -1.0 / 15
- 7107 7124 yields -0.4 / 13.9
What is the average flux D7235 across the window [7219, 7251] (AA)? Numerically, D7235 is 14.7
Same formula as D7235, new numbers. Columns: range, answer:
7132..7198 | 14.3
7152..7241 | 14.3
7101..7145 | 13.9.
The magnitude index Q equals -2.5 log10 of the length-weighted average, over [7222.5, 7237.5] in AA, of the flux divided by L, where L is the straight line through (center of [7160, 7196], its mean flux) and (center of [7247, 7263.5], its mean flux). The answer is 0.08 mag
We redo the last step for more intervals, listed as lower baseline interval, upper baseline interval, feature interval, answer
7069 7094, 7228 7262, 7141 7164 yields -0.031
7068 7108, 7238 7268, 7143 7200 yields 0.014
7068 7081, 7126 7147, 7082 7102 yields -0.114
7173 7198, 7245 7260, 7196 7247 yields 0.049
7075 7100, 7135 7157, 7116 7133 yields -0.016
